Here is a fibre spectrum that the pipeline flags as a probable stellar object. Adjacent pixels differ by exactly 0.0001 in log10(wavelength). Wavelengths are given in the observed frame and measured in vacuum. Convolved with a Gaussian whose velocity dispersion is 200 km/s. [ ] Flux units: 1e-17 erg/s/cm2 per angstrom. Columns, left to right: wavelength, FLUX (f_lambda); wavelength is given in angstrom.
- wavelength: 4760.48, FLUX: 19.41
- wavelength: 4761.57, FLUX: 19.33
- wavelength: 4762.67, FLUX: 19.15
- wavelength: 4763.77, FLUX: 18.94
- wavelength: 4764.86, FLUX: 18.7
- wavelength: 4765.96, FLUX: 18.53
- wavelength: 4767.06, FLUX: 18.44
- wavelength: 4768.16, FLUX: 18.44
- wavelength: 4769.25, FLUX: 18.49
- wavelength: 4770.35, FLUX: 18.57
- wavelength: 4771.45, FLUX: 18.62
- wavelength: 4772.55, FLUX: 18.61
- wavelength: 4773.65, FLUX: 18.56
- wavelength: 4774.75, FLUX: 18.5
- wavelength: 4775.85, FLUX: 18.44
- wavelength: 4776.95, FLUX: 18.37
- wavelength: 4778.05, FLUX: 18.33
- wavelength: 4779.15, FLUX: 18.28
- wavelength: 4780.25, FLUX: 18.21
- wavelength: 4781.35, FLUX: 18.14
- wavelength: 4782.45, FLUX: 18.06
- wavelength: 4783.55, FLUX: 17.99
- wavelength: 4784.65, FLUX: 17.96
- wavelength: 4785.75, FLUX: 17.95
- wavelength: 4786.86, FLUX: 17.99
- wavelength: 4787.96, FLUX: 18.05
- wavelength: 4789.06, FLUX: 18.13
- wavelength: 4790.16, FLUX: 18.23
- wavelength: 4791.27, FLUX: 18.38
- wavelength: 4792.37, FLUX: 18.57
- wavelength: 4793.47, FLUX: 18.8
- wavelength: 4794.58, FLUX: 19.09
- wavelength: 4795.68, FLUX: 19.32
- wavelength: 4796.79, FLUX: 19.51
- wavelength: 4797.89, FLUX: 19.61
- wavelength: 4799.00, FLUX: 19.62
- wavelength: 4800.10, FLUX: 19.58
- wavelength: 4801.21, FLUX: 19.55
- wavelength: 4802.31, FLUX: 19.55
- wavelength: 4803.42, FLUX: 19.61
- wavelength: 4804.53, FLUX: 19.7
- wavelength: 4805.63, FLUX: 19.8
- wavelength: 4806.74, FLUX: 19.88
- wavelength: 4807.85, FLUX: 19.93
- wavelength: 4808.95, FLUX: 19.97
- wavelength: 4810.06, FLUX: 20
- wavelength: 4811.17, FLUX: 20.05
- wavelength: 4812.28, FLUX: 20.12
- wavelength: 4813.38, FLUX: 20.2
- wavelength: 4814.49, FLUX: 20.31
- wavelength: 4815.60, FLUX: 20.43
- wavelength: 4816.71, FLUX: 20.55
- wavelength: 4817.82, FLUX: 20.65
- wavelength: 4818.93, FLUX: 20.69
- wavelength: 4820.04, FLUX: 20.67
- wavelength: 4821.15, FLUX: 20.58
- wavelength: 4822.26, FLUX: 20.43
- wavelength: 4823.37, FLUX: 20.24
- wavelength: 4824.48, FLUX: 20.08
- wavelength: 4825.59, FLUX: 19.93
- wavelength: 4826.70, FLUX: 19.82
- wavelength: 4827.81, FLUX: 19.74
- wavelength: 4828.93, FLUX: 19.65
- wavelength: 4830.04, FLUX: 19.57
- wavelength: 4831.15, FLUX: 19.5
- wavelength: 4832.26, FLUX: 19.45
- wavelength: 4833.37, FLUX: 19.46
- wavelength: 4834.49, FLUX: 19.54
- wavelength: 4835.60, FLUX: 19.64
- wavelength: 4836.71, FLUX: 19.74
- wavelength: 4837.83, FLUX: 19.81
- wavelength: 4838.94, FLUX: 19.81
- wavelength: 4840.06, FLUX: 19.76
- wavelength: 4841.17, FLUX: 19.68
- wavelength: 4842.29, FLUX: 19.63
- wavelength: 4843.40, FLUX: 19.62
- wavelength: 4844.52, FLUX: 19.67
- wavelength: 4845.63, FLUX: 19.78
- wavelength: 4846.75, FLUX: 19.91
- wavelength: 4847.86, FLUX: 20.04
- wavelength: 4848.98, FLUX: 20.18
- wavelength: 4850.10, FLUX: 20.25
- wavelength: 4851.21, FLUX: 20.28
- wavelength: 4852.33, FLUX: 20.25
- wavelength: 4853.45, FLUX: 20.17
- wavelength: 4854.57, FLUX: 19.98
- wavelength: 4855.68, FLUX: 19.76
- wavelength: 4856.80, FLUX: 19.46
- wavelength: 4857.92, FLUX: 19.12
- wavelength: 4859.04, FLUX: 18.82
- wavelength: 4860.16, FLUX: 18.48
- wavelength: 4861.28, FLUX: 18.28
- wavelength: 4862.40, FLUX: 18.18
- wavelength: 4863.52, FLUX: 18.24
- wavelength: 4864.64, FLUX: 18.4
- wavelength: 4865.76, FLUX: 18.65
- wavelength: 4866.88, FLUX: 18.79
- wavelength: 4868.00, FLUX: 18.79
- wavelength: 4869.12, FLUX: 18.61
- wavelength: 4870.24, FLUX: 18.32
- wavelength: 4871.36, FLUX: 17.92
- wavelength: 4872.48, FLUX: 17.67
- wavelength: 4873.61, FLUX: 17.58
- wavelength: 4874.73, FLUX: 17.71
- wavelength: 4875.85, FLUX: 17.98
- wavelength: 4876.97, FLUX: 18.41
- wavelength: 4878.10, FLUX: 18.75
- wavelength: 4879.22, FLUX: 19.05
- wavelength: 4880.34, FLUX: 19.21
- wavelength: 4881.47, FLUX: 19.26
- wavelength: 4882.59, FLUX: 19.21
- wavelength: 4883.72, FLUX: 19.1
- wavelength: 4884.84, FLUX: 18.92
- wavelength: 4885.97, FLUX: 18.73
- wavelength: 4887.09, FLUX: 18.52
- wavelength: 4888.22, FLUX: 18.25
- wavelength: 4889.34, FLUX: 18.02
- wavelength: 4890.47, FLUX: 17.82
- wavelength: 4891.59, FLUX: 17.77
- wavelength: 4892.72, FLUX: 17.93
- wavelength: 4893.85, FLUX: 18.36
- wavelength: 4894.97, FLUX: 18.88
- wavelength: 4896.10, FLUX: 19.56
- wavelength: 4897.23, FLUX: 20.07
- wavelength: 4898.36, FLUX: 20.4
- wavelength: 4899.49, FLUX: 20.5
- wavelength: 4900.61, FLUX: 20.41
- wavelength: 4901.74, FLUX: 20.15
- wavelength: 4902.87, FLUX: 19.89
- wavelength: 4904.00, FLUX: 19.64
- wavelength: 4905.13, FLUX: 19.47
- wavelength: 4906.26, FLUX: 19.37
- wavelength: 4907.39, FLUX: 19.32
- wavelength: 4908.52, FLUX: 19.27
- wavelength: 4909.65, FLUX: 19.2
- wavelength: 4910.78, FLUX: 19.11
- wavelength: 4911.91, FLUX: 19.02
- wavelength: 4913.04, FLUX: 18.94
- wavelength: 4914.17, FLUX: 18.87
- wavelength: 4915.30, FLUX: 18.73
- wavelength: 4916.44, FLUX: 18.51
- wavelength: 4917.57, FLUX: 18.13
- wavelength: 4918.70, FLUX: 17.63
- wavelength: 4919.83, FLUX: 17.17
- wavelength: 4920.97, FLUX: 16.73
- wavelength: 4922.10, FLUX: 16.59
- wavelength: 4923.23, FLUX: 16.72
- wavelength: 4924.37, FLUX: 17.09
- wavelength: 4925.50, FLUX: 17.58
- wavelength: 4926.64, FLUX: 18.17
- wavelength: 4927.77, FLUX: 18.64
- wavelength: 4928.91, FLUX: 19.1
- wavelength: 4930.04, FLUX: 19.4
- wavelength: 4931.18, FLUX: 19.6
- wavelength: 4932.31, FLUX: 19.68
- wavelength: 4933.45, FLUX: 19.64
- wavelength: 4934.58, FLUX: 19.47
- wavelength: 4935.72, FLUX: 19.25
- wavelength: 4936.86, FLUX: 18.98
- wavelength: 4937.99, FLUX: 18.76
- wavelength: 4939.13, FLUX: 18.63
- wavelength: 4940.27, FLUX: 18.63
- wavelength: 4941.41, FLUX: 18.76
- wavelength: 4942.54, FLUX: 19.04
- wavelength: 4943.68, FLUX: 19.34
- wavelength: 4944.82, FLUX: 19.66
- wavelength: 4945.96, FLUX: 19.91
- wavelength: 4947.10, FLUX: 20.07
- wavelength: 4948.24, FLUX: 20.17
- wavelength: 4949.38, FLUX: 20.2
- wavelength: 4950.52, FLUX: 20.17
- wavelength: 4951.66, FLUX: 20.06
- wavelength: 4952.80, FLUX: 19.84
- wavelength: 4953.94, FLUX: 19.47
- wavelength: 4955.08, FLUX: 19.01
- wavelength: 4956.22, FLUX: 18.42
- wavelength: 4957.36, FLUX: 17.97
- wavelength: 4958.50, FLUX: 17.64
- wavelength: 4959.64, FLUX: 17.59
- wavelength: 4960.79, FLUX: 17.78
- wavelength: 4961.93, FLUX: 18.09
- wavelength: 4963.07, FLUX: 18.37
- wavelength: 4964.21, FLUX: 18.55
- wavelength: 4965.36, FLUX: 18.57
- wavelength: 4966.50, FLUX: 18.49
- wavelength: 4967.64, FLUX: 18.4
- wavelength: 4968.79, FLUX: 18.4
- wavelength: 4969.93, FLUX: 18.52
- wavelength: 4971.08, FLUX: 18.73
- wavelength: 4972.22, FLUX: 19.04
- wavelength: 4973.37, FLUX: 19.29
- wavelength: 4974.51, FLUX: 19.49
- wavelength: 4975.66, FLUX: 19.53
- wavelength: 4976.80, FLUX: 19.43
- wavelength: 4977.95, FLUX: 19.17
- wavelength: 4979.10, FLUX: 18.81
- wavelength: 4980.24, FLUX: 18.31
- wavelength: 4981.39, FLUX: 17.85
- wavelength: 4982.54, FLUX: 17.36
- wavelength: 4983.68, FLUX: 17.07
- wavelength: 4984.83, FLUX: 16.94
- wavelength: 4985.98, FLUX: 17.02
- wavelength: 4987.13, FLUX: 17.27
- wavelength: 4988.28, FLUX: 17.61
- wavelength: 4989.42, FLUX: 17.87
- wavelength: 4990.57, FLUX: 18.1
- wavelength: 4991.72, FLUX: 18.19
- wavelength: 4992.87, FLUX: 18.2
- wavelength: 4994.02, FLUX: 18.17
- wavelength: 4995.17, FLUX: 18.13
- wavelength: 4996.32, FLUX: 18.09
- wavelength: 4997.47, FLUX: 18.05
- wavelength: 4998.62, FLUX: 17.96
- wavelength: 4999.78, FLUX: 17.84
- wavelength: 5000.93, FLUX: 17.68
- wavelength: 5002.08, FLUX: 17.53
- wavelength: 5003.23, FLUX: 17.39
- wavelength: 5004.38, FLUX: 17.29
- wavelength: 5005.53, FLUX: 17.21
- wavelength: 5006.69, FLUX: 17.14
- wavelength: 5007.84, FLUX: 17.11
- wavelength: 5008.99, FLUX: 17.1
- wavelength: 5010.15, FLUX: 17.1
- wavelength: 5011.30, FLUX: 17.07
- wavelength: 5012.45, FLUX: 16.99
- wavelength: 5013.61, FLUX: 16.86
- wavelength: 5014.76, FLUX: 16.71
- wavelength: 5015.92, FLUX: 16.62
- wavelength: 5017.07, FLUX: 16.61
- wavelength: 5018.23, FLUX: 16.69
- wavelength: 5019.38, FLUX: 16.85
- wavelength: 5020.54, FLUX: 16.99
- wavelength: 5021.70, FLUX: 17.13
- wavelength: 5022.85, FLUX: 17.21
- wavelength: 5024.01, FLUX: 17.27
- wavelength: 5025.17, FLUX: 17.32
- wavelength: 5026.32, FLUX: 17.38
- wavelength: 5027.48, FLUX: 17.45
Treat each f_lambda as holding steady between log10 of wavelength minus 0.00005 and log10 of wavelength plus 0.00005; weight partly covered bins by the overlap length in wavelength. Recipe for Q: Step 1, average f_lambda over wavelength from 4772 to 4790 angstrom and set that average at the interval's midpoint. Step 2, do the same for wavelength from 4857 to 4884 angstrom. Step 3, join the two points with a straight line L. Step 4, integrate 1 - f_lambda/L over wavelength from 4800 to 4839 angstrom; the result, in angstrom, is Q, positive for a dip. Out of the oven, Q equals -3.4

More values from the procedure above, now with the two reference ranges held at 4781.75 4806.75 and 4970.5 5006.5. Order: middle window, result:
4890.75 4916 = -1.18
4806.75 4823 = -1.31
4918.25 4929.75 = 0.47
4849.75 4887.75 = -0.54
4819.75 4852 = -2.01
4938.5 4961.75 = -1.11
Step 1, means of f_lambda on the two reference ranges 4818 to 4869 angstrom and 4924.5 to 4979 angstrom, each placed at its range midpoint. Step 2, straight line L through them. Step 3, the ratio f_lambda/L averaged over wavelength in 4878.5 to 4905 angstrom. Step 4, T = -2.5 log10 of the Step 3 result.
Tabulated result 0.01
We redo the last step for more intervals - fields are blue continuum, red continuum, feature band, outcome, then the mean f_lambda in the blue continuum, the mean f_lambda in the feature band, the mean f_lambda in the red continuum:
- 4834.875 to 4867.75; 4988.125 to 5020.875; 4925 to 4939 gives -0.04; 19.5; 19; 17.4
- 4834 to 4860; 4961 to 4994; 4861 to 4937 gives 0.03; 19.8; 18.7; 18.3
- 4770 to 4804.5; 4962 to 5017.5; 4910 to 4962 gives -0.04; 18.7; 18.7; 17.9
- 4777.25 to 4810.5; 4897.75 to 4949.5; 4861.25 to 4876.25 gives 0.04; 18.9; 18.2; 19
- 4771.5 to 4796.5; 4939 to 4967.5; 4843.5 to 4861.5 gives -0.06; 18.4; 19.7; 19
